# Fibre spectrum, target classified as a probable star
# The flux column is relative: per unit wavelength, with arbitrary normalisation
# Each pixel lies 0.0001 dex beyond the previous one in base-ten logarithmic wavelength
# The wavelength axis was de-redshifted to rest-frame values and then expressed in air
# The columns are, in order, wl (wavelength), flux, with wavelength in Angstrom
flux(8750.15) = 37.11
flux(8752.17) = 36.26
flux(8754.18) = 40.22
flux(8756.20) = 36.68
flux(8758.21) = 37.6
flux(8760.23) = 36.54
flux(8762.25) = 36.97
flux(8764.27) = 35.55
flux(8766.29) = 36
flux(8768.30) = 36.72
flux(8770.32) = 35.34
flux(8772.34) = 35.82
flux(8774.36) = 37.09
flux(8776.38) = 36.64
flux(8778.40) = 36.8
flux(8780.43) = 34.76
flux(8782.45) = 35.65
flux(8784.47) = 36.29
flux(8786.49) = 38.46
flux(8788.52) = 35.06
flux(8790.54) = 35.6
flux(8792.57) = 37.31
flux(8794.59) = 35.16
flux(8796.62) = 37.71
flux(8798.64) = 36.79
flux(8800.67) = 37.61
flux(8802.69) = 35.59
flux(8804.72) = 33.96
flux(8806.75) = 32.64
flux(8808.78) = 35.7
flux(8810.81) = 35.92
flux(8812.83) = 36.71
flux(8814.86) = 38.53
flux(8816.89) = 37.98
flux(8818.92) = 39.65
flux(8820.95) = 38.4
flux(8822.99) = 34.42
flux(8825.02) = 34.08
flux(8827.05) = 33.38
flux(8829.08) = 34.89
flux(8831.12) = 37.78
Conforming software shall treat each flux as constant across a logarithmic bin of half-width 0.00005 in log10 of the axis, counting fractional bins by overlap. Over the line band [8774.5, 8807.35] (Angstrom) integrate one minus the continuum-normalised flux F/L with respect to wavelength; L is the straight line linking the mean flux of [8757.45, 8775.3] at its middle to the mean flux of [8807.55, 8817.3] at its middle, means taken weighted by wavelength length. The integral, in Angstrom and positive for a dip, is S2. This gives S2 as 0.5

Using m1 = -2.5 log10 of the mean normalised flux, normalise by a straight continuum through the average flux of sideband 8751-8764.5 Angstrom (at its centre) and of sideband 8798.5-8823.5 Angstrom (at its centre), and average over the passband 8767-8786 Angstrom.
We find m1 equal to 0.022 mag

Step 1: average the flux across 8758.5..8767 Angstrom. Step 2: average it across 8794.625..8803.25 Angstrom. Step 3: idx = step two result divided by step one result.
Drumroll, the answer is 1.0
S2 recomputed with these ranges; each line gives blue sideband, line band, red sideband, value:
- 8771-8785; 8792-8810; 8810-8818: 0.6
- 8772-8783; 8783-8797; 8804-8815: -0.2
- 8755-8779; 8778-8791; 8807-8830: 0.1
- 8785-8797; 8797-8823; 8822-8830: -1.0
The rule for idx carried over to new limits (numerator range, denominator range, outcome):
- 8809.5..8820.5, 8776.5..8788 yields 1.04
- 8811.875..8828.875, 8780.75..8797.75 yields 1.01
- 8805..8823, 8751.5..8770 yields 0.99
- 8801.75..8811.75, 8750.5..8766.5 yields 0.94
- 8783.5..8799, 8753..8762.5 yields 0.97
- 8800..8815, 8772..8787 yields 0.98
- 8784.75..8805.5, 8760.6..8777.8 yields 1.00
